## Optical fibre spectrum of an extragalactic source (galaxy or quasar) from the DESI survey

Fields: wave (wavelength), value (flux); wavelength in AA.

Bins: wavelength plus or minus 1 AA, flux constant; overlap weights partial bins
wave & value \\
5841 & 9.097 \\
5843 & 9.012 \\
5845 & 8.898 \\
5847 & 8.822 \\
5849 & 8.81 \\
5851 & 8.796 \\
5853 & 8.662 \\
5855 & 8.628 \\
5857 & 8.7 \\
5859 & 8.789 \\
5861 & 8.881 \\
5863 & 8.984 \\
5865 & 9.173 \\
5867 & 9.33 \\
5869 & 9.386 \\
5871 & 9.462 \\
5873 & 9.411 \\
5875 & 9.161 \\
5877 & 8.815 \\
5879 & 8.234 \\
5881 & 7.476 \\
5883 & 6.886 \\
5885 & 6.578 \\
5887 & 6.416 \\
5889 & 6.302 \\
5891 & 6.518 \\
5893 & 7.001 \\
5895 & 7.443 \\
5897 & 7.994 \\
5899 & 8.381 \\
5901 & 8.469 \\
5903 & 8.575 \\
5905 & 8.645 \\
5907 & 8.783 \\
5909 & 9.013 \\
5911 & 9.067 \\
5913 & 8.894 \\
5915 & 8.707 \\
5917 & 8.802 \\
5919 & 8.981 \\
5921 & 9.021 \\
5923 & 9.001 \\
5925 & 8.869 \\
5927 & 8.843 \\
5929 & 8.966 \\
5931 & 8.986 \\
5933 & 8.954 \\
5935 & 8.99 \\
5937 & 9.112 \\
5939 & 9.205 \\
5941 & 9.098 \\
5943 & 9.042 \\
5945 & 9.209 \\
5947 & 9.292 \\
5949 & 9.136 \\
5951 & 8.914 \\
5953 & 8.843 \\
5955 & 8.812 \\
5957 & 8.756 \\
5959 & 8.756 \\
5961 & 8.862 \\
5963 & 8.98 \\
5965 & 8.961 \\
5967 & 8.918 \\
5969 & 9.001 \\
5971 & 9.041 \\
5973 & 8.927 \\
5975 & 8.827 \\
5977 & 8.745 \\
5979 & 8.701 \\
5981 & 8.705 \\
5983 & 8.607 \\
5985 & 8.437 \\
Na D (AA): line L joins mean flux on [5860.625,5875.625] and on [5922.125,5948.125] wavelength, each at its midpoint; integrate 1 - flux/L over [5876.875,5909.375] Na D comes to 5.3 AA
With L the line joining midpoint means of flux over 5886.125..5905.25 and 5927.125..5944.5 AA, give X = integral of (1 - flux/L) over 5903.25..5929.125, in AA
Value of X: -1.8 AA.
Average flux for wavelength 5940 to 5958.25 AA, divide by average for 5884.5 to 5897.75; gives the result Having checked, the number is 1.31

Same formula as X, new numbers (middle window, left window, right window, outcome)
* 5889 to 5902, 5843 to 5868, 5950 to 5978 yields 2.0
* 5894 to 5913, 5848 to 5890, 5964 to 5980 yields 0.2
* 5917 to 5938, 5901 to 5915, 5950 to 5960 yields -0.4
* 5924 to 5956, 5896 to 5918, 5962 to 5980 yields -0.8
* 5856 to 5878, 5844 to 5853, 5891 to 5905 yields -1.6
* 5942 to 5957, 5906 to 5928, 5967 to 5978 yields -0.2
